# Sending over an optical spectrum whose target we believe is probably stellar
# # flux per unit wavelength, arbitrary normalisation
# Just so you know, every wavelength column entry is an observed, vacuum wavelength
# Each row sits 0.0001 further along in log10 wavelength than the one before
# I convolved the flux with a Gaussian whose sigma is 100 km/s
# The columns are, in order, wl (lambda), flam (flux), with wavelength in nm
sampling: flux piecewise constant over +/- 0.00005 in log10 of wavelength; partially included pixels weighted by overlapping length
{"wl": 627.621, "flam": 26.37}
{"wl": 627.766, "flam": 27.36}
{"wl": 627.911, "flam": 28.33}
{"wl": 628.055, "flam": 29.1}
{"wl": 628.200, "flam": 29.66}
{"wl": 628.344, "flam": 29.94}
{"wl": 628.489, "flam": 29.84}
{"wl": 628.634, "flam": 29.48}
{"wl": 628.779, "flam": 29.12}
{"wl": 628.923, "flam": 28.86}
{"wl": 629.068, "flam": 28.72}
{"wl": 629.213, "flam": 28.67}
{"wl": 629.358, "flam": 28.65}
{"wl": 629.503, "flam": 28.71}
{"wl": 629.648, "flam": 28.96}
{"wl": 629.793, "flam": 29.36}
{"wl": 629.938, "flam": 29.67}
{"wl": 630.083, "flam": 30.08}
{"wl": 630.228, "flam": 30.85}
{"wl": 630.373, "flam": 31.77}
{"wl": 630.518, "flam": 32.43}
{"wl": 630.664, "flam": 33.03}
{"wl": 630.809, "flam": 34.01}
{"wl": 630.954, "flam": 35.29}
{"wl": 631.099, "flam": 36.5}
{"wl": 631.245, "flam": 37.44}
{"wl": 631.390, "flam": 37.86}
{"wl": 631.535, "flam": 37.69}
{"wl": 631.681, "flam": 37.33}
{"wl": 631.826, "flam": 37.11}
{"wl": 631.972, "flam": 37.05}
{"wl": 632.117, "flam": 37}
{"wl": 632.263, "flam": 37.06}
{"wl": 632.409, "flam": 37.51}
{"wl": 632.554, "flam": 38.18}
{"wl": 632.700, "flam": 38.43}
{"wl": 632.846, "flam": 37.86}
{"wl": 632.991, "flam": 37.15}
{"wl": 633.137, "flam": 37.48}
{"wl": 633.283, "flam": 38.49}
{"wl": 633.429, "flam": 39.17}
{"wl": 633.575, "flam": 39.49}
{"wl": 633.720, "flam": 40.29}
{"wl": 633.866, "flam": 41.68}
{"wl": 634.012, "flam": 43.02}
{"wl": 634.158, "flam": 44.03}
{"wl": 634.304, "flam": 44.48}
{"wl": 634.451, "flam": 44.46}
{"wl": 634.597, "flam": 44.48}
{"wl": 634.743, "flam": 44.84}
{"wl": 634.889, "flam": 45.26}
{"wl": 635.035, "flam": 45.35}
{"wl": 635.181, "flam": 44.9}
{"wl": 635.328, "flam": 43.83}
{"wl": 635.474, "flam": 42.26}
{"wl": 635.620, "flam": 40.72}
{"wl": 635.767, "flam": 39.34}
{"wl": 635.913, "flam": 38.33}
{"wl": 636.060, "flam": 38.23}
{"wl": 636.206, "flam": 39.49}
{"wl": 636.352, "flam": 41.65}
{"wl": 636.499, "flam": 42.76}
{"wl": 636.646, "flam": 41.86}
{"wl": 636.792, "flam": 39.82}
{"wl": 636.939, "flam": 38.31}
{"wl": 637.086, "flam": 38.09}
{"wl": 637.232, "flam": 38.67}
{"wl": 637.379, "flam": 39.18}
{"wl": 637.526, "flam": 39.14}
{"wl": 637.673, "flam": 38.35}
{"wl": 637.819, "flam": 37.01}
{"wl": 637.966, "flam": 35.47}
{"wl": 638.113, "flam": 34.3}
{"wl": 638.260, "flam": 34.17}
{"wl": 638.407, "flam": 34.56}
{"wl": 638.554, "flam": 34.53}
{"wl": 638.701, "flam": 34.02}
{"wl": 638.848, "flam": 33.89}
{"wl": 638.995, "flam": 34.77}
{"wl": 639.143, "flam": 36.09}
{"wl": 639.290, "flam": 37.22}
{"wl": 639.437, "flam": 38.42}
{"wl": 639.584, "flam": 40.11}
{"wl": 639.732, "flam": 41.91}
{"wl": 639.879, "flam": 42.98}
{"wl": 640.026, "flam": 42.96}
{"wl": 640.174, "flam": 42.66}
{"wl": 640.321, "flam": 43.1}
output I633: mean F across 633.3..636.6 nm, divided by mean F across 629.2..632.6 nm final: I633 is 1.24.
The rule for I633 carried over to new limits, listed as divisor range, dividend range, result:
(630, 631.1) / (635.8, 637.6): 1.21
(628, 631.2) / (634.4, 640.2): 1.29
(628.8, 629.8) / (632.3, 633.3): 1.31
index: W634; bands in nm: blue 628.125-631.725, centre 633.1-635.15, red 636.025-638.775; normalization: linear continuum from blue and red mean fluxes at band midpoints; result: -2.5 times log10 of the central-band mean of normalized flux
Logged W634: -0.204 mag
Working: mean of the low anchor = 31.7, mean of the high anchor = 37.9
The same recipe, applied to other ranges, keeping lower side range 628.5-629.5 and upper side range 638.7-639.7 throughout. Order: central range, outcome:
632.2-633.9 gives -0.20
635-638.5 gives -0.13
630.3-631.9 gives -0.16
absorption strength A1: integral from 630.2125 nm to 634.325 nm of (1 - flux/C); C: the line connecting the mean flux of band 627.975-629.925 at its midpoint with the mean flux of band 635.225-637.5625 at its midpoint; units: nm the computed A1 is -0.42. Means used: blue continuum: 29.2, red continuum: 40.2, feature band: 37.6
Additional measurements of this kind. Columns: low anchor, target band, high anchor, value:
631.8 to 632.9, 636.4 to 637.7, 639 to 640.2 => -0.02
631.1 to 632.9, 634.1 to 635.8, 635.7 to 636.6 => -0.19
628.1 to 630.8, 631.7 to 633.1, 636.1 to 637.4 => -0.14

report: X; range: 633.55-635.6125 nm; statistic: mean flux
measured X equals 43.5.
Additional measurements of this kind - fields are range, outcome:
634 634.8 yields 44.3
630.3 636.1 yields 39.3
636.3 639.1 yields 37.3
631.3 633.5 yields 37.7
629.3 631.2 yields 31.6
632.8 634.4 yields 40.4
